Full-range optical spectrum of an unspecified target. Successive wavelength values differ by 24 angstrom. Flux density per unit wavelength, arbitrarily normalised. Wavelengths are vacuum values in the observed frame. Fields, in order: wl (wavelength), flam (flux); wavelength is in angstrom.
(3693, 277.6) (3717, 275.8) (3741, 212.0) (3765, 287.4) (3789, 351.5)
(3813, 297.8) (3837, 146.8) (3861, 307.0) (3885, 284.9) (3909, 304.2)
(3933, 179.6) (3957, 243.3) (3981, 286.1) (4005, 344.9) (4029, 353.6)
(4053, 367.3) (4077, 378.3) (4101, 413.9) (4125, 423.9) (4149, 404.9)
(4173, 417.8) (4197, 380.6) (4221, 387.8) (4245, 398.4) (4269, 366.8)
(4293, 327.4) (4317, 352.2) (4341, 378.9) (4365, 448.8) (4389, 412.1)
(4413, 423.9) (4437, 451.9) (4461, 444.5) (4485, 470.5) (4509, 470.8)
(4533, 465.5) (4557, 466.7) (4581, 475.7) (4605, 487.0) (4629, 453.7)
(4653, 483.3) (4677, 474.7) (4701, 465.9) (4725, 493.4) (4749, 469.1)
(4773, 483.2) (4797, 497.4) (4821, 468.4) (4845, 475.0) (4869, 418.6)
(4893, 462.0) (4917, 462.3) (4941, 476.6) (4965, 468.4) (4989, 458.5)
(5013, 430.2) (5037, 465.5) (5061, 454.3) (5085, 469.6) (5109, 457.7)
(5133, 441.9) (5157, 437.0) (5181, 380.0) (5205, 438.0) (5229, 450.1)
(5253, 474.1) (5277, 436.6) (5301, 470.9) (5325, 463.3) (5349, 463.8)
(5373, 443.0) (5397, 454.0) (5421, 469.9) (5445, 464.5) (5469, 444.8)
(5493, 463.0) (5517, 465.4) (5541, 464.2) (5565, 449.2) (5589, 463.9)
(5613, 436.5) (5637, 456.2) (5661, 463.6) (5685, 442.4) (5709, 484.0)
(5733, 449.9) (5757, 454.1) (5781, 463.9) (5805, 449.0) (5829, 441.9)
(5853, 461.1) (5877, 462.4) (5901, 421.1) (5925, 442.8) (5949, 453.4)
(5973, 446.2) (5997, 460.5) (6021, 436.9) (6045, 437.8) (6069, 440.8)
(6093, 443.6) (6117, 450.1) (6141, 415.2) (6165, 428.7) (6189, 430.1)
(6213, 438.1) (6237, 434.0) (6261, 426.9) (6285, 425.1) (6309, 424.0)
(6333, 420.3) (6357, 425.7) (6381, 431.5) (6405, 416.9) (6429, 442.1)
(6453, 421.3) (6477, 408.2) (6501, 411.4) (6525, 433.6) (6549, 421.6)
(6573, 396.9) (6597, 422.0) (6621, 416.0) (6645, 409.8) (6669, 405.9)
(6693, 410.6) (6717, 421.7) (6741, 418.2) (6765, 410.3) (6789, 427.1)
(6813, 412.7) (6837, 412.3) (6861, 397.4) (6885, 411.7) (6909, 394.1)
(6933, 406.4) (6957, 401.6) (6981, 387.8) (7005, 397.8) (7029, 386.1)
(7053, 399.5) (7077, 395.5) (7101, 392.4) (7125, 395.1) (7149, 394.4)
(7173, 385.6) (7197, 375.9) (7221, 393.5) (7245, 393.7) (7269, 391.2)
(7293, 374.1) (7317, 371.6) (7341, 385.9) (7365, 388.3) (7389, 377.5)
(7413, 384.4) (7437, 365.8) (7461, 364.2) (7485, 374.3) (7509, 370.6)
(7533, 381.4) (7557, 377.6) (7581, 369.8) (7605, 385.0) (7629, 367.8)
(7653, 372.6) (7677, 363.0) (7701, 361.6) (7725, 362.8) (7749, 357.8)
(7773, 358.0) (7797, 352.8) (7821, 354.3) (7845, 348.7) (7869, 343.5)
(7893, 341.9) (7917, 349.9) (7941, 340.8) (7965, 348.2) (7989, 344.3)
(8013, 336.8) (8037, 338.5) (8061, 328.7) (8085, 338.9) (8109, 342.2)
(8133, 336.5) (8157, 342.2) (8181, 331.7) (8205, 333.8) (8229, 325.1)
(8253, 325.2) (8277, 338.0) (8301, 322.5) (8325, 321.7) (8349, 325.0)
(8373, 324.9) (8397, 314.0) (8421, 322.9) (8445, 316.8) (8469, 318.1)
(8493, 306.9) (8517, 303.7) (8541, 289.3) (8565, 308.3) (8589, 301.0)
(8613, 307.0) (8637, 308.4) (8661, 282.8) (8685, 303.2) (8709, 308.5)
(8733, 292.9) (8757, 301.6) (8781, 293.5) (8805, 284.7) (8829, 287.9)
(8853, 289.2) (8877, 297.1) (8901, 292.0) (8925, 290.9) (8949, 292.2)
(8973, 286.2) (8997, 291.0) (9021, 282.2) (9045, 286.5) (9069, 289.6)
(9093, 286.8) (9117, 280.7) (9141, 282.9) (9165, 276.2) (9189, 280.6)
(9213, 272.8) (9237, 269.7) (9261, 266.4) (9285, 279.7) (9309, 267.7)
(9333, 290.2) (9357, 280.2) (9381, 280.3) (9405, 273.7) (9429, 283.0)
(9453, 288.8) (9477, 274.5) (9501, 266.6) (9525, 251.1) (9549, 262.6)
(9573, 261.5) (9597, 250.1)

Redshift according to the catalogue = 0.000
